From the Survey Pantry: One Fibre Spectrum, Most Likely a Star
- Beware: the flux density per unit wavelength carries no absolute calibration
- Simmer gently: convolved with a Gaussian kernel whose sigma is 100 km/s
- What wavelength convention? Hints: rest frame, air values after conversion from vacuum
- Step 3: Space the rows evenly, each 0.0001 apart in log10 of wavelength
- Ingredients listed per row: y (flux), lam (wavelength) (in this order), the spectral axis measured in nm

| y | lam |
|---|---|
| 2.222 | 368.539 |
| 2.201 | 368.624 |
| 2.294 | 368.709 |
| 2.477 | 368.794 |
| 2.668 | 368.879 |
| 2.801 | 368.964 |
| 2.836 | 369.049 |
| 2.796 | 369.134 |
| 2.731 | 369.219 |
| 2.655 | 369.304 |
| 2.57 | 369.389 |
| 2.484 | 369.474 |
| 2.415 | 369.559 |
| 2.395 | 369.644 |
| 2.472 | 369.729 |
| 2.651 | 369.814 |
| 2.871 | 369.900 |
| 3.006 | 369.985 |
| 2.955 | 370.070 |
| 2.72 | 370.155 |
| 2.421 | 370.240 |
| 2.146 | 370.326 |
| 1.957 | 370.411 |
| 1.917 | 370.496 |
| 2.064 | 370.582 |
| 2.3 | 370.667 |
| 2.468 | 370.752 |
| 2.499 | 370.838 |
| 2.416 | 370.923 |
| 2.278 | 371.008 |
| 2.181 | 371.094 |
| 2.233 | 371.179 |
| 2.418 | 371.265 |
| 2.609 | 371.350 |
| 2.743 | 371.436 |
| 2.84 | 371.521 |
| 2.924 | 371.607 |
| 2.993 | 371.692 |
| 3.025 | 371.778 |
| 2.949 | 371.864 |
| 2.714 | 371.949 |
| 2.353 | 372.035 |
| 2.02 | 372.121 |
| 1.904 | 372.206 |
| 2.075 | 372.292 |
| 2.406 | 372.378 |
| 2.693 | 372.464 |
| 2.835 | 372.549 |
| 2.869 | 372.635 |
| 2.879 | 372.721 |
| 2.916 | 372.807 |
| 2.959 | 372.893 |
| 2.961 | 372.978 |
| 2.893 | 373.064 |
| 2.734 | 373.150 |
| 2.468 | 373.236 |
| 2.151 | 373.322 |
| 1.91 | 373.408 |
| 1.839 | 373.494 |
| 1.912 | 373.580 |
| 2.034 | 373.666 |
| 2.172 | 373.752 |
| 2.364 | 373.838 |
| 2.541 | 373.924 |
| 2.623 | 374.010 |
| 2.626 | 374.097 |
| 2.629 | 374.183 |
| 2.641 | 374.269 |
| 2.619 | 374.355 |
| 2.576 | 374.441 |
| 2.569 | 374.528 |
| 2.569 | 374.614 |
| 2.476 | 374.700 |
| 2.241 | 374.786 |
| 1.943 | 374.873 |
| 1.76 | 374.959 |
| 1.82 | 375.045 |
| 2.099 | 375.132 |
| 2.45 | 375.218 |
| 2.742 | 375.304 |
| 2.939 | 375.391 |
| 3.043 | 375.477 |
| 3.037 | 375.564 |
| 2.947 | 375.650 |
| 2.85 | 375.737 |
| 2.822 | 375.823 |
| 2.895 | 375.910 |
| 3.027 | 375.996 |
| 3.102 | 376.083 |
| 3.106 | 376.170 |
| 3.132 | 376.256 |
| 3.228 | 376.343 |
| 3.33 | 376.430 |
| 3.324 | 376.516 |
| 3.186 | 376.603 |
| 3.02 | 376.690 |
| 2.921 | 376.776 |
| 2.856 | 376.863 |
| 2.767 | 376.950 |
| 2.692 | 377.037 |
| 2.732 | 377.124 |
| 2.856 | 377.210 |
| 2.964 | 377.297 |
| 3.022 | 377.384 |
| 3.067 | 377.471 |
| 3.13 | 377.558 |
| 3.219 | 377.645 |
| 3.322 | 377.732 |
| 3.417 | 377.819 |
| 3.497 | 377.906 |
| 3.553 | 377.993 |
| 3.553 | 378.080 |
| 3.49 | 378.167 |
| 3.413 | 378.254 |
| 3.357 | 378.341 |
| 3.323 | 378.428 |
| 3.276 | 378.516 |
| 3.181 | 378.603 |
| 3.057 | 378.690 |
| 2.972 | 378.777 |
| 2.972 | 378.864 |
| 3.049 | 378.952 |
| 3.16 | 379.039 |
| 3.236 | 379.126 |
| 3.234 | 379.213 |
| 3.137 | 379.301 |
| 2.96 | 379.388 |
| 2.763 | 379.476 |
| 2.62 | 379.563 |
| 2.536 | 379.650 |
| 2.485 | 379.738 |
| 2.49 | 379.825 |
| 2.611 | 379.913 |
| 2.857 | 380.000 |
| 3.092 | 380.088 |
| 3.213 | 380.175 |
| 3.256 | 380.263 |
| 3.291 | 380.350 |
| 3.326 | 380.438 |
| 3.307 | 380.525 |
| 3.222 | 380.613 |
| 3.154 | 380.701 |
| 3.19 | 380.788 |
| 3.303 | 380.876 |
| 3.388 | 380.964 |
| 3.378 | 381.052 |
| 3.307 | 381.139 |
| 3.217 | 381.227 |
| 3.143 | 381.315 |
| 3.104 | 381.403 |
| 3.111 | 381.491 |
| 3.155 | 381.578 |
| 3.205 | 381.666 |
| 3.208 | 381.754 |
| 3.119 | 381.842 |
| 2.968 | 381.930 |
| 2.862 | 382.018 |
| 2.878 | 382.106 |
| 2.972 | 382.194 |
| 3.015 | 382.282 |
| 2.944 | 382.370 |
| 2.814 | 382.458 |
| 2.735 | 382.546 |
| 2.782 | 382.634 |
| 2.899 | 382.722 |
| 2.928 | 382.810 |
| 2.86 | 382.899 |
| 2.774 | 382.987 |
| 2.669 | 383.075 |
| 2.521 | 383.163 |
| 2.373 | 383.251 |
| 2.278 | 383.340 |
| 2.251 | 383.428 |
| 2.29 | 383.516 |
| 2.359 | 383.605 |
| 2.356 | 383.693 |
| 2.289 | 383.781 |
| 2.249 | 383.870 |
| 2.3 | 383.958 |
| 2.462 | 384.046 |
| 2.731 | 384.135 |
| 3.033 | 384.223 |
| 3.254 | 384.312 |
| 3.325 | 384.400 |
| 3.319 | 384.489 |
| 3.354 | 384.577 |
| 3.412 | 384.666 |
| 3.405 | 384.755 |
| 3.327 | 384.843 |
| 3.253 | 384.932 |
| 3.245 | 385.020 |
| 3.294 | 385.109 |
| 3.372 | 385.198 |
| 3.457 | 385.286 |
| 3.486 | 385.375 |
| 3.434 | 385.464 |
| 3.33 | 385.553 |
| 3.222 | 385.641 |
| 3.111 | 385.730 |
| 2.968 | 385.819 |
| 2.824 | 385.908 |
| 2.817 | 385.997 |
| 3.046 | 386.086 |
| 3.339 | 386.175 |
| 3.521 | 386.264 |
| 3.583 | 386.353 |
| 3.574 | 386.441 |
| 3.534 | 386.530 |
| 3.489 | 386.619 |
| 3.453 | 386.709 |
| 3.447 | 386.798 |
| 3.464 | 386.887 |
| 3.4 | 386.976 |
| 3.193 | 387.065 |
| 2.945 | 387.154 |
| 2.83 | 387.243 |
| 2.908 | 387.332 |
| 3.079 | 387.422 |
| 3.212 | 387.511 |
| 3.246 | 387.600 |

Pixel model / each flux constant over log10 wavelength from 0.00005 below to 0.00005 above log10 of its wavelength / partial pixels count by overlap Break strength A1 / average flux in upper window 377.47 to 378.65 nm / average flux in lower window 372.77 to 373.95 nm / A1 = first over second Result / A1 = 1.39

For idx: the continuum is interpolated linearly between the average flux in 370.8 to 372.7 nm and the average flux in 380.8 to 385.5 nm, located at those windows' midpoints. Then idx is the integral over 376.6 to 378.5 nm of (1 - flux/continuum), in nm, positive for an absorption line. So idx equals -0.269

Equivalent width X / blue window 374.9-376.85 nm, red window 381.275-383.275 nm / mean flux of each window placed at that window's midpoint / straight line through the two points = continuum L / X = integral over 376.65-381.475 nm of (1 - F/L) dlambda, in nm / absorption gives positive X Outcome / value -0.37 nm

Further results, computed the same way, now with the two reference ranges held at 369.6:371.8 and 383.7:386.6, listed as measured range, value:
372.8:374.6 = 0.12 nm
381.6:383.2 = 0.06 nm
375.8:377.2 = -0.12 nm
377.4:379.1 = -0.25 nm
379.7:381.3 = -0.10 nm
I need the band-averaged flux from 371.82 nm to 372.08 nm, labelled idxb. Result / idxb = 2.66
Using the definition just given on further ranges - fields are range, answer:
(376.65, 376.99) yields 2.89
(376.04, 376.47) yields 3.18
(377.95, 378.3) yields 3.5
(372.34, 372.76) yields 2.74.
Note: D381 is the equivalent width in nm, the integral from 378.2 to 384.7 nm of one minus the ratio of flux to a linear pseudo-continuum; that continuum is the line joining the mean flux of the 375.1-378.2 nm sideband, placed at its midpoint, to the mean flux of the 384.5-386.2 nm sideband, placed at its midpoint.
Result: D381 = 0.41 nm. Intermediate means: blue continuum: 3.04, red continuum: 3.25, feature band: 2.95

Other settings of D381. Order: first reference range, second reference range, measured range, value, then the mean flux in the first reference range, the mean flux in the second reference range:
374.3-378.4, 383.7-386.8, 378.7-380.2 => 0.047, 2.91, 3.17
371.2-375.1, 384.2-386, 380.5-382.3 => -0.079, 2.49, 3.26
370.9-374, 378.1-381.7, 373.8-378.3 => -0.087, 2.51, 3.11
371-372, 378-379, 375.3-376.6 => -0.004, 2.67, 3.25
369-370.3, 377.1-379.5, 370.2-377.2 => 0.772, 2.66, 3.18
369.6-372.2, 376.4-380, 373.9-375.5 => 0.192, 2.51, 3.06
